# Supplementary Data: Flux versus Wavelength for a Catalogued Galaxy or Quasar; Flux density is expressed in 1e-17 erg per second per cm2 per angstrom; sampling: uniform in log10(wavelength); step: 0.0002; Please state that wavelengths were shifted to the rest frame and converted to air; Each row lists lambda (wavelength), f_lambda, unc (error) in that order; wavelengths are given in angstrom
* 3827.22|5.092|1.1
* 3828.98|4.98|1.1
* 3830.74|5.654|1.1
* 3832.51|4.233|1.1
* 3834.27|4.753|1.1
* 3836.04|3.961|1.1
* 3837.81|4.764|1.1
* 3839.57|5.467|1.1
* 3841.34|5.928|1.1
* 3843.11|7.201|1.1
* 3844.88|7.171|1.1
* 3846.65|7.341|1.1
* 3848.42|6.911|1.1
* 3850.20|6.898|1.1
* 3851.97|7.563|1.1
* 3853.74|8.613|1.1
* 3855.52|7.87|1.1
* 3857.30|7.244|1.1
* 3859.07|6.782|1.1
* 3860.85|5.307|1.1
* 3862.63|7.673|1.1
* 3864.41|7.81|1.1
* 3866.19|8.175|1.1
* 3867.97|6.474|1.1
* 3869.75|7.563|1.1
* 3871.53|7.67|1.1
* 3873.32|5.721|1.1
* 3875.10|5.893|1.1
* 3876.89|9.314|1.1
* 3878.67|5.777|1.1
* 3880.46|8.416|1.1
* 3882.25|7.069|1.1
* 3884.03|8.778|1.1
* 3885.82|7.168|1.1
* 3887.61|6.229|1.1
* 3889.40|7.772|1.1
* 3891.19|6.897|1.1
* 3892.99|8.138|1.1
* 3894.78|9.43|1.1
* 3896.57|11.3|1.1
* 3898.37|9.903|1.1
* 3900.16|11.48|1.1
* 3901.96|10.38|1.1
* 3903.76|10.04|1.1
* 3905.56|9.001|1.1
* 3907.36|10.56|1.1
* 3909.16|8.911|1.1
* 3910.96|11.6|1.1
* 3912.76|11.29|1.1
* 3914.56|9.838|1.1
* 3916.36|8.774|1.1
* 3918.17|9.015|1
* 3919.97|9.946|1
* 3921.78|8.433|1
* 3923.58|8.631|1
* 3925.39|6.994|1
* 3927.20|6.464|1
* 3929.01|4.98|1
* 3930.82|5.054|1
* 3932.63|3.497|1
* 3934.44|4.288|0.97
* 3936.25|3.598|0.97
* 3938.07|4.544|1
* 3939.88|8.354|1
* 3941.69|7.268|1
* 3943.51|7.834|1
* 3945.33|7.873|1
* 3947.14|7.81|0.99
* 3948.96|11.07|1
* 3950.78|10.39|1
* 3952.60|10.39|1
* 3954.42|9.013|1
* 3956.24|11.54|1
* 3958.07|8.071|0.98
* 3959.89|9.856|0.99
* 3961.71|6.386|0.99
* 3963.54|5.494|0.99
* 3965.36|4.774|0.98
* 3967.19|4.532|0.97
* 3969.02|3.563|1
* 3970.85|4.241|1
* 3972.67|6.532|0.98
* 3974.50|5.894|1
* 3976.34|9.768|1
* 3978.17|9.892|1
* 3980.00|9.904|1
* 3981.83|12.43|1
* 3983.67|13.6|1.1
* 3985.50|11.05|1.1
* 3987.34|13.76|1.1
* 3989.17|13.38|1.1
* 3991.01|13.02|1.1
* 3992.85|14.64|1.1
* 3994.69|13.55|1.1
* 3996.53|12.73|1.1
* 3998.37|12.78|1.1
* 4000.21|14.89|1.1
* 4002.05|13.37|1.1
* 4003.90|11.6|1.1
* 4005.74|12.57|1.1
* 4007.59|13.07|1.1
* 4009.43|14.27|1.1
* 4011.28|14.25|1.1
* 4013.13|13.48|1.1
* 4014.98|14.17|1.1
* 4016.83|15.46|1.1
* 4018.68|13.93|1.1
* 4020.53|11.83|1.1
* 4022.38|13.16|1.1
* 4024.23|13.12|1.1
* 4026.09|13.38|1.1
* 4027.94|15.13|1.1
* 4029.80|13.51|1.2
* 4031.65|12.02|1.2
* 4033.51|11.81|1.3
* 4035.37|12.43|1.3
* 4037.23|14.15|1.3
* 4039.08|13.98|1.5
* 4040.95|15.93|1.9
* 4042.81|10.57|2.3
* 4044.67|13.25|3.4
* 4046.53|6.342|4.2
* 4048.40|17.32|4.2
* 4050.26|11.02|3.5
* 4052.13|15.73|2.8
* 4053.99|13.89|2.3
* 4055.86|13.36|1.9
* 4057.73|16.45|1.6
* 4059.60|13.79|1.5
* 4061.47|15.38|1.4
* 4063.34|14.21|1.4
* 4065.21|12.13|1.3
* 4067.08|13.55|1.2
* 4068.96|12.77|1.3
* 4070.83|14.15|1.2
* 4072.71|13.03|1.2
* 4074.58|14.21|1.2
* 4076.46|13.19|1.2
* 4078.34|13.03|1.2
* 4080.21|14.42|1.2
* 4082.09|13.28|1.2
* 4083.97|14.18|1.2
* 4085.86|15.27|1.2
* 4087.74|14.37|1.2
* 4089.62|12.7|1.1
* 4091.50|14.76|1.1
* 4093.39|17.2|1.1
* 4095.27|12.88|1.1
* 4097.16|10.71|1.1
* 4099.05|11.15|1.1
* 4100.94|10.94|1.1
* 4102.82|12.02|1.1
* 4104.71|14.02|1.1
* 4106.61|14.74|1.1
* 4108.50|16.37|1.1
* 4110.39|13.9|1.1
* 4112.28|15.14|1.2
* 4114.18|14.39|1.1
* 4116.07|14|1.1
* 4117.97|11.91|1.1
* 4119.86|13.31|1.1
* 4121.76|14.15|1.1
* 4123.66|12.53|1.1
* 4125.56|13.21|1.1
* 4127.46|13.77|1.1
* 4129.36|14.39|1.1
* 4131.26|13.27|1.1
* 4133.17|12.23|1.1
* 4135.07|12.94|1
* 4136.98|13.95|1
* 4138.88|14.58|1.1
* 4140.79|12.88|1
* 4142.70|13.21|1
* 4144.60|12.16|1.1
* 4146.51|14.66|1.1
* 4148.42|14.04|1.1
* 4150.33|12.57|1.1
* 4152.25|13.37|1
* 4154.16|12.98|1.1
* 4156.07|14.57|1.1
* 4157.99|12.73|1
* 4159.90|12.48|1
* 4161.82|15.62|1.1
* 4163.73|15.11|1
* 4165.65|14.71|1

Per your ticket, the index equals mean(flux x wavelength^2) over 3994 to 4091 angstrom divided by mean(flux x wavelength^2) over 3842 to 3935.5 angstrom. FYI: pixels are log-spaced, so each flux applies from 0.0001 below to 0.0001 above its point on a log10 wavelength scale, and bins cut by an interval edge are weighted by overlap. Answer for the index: 1.85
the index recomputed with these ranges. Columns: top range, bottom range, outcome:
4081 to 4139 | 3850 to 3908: 1.90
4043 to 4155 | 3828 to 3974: 2.00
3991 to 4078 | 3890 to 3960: 1.67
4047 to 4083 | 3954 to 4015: 1.35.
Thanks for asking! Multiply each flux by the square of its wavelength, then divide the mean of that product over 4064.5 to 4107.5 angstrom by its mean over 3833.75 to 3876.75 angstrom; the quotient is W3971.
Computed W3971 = 2.23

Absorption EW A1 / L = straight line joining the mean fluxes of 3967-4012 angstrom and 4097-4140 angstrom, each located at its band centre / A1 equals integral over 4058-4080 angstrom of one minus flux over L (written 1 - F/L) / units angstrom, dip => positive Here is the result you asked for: -1.9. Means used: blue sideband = 11.3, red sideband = 13.4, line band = 13.7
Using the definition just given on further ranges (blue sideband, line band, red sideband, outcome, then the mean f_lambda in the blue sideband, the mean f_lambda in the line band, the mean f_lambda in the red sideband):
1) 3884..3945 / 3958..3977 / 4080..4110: 7.0 angstrom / 8.11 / 6.16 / 13.7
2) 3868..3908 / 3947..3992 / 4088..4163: 4.7 angstrom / 8.33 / 9.09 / 13.5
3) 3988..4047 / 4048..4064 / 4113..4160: -1.4 angstrom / 13.2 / 14.5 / 13.4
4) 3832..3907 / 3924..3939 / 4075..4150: 6.6 angstrom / 7.48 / 5.05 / 13.6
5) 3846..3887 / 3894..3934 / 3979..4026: 1.8 angstrom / 7.3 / 8.83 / 13.2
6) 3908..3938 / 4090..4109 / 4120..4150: -1.4 angstrom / 7.52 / 13.4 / 13.4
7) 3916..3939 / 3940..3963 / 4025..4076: -3.2 angstrom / 6.42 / 8.88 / 13.5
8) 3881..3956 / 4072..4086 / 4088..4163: -1.6 angstrom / 8.32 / 13.8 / 13.5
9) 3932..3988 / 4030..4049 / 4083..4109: -2.5 angstrom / 7.98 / 12.7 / 13.6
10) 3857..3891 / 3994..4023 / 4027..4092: -4.0 angstrom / 7.2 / 13.4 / 13.6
